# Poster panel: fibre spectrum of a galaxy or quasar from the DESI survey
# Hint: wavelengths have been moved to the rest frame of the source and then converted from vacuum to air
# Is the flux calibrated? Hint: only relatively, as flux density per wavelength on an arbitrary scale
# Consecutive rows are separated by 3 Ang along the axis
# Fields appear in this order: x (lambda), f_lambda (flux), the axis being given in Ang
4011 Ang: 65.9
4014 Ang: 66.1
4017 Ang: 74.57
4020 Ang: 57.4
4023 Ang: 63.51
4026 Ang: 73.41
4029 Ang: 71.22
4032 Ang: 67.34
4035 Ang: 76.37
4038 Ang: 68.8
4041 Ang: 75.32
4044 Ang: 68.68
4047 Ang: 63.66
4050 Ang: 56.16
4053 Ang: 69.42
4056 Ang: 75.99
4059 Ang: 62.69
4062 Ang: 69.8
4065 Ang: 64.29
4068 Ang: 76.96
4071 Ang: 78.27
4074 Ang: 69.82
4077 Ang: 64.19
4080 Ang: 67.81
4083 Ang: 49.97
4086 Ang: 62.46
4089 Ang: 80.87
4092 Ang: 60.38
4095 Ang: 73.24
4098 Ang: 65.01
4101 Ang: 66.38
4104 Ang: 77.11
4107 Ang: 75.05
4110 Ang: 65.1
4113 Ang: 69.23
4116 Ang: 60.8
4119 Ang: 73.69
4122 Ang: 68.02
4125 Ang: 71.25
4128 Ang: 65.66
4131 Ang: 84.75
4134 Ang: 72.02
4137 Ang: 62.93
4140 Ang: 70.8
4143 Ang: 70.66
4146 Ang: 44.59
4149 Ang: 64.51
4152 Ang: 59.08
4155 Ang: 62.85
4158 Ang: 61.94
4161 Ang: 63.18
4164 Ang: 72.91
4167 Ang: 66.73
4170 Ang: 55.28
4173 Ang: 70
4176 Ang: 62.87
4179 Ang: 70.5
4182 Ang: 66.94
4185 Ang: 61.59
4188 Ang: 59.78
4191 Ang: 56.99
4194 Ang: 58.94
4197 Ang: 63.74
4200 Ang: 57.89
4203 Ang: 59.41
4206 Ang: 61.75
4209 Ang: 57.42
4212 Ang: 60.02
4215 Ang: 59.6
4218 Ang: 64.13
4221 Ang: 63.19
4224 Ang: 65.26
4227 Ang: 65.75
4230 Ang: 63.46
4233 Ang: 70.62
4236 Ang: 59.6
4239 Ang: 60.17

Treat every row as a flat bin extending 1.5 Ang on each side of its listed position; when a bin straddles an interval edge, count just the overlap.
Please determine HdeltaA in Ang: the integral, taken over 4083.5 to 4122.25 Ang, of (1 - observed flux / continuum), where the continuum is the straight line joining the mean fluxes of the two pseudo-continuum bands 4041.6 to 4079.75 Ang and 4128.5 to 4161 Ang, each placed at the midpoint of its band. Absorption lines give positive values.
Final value -1.0 Ang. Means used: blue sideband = 68.5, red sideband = 65.3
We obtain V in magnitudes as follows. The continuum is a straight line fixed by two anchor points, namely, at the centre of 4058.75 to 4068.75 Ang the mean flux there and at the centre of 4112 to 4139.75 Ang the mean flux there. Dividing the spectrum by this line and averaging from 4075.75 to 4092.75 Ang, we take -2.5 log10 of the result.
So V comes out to 0.073 mag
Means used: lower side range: 68.5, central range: 64.5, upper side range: 69.9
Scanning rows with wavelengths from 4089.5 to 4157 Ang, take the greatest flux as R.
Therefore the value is 84.75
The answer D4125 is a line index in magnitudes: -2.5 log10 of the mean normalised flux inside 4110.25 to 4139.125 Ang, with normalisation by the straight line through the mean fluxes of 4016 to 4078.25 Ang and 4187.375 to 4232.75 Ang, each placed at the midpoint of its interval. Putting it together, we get -0.07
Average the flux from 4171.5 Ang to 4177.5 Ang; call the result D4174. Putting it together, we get 66.4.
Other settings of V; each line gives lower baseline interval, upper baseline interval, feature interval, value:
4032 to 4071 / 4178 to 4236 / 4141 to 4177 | 0.025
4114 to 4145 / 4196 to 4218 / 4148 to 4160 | 0.078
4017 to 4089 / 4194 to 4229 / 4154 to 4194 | -0.012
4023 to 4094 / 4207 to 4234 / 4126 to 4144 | -0.084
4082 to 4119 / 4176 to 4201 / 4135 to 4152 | 0.040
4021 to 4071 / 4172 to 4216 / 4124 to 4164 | -0.027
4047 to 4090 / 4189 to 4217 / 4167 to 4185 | -0.065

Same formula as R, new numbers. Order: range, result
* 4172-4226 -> 70.5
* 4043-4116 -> 80.87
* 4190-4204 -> 63.74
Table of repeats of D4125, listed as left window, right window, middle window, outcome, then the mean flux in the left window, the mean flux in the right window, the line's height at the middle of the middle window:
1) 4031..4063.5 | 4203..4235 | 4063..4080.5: -0.04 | 68.6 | 62.9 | 67.8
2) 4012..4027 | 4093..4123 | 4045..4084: 0.01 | 66.7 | 69.2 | 68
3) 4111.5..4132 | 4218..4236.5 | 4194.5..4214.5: 0.10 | 70.1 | 64.9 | 66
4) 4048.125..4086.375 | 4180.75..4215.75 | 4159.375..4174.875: -0.06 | 66.9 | 60.3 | 61.9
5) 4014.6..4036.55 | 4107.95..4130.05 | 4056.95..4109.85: 0.00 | 69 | 68.3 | 68.6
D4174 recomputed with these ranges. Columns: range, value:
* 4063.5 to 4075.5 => 72.3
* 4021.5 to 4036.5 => 70.4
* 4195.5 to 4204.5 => 60.3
